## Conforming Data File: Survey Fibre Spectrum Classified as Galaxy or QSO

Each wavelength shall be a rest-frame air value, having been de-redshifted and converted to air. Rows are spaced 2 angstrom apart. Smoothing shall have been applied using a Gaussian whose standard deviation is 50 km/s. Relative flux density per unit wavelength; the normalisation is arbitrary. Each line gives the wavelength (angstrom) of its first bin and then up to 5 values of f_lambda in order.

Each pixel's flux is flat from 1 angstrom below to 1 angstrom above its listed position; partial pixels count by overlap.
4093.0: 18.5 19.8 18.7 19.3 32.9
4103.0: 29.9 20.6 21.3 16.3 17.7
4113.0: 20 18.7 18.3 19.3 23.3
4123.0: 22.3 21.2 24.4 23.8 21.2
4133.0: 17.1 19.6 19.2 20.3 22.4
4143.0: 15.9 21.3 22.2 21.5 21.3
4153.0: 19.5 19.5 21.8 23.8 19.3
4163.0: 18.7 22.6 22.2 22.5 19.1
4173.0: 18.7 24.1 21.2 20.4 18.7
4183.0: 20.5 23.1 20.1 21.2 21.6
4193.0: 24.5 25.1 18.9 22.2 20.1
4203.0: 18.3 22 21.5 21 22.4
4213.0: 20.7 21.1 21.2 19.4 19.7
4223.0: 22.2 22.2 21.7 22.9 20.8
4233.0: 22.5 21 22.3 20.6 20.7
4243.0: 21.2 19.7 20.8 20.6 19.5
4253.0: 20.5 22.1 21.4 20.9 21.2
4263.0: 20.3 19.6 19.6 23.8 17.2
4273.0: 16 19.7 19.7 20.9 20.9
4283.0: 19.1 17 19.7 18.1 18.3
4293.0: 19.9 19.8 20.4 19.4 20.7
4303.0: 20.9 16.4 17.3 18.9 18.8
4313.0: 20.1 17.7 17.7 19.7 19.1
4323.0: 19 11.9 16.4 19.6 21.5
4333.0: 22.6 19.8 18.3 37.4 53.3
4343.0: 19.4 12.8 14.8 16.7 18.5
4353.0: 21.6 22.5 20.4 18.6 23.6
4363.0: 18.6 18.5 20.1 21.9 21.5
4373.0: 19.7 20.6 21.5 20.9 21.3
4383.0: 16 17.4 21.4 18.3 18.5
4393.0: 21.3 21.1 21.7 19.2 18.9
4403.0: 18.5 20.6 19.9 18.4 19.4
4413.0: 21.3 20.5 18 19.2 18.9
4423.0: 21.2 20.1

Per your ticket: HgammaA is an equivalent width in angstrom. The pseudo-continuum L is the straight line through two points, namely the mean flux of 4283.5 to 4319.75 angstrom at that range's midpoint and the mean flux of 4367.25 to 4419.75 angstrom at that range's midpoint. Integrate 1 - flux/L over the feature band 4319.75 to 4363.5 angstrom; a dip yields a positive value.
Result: -4.2 angstrom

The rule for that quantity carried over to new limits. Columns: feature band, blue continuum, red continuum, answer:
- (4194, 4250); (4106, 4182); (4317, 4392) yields -1.6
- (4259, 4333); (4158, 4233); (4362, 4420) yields 5.0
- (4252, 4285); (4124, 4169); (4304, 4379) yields 0.9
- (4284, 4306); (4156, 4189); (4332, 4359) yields 3.1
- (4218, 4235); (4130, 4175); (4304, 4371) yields -0.8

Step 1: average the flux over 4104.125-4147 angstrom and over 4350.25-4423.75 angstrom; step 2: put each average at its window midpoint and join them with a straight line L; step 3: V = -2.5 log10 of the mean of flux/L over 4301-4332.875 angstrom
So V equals 0.086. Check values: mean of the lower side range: 20.2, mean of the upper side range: 20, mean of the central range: 18.5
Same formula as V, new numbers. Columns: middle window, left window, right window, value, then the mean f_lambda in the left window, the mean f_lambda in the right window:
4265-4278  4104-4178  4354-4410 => 0.051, 20.6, 20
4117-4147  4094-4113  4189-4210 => 0.046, 21.7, 21.5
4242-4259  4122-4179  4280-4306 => -0.052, 20.9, 19.3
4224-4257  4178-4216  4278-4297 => -0.045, 21.2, 19.4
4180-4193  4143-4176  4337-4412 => -0.009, 21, 20.9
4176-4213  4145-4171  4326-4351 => 0.010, 21.2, 22.5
